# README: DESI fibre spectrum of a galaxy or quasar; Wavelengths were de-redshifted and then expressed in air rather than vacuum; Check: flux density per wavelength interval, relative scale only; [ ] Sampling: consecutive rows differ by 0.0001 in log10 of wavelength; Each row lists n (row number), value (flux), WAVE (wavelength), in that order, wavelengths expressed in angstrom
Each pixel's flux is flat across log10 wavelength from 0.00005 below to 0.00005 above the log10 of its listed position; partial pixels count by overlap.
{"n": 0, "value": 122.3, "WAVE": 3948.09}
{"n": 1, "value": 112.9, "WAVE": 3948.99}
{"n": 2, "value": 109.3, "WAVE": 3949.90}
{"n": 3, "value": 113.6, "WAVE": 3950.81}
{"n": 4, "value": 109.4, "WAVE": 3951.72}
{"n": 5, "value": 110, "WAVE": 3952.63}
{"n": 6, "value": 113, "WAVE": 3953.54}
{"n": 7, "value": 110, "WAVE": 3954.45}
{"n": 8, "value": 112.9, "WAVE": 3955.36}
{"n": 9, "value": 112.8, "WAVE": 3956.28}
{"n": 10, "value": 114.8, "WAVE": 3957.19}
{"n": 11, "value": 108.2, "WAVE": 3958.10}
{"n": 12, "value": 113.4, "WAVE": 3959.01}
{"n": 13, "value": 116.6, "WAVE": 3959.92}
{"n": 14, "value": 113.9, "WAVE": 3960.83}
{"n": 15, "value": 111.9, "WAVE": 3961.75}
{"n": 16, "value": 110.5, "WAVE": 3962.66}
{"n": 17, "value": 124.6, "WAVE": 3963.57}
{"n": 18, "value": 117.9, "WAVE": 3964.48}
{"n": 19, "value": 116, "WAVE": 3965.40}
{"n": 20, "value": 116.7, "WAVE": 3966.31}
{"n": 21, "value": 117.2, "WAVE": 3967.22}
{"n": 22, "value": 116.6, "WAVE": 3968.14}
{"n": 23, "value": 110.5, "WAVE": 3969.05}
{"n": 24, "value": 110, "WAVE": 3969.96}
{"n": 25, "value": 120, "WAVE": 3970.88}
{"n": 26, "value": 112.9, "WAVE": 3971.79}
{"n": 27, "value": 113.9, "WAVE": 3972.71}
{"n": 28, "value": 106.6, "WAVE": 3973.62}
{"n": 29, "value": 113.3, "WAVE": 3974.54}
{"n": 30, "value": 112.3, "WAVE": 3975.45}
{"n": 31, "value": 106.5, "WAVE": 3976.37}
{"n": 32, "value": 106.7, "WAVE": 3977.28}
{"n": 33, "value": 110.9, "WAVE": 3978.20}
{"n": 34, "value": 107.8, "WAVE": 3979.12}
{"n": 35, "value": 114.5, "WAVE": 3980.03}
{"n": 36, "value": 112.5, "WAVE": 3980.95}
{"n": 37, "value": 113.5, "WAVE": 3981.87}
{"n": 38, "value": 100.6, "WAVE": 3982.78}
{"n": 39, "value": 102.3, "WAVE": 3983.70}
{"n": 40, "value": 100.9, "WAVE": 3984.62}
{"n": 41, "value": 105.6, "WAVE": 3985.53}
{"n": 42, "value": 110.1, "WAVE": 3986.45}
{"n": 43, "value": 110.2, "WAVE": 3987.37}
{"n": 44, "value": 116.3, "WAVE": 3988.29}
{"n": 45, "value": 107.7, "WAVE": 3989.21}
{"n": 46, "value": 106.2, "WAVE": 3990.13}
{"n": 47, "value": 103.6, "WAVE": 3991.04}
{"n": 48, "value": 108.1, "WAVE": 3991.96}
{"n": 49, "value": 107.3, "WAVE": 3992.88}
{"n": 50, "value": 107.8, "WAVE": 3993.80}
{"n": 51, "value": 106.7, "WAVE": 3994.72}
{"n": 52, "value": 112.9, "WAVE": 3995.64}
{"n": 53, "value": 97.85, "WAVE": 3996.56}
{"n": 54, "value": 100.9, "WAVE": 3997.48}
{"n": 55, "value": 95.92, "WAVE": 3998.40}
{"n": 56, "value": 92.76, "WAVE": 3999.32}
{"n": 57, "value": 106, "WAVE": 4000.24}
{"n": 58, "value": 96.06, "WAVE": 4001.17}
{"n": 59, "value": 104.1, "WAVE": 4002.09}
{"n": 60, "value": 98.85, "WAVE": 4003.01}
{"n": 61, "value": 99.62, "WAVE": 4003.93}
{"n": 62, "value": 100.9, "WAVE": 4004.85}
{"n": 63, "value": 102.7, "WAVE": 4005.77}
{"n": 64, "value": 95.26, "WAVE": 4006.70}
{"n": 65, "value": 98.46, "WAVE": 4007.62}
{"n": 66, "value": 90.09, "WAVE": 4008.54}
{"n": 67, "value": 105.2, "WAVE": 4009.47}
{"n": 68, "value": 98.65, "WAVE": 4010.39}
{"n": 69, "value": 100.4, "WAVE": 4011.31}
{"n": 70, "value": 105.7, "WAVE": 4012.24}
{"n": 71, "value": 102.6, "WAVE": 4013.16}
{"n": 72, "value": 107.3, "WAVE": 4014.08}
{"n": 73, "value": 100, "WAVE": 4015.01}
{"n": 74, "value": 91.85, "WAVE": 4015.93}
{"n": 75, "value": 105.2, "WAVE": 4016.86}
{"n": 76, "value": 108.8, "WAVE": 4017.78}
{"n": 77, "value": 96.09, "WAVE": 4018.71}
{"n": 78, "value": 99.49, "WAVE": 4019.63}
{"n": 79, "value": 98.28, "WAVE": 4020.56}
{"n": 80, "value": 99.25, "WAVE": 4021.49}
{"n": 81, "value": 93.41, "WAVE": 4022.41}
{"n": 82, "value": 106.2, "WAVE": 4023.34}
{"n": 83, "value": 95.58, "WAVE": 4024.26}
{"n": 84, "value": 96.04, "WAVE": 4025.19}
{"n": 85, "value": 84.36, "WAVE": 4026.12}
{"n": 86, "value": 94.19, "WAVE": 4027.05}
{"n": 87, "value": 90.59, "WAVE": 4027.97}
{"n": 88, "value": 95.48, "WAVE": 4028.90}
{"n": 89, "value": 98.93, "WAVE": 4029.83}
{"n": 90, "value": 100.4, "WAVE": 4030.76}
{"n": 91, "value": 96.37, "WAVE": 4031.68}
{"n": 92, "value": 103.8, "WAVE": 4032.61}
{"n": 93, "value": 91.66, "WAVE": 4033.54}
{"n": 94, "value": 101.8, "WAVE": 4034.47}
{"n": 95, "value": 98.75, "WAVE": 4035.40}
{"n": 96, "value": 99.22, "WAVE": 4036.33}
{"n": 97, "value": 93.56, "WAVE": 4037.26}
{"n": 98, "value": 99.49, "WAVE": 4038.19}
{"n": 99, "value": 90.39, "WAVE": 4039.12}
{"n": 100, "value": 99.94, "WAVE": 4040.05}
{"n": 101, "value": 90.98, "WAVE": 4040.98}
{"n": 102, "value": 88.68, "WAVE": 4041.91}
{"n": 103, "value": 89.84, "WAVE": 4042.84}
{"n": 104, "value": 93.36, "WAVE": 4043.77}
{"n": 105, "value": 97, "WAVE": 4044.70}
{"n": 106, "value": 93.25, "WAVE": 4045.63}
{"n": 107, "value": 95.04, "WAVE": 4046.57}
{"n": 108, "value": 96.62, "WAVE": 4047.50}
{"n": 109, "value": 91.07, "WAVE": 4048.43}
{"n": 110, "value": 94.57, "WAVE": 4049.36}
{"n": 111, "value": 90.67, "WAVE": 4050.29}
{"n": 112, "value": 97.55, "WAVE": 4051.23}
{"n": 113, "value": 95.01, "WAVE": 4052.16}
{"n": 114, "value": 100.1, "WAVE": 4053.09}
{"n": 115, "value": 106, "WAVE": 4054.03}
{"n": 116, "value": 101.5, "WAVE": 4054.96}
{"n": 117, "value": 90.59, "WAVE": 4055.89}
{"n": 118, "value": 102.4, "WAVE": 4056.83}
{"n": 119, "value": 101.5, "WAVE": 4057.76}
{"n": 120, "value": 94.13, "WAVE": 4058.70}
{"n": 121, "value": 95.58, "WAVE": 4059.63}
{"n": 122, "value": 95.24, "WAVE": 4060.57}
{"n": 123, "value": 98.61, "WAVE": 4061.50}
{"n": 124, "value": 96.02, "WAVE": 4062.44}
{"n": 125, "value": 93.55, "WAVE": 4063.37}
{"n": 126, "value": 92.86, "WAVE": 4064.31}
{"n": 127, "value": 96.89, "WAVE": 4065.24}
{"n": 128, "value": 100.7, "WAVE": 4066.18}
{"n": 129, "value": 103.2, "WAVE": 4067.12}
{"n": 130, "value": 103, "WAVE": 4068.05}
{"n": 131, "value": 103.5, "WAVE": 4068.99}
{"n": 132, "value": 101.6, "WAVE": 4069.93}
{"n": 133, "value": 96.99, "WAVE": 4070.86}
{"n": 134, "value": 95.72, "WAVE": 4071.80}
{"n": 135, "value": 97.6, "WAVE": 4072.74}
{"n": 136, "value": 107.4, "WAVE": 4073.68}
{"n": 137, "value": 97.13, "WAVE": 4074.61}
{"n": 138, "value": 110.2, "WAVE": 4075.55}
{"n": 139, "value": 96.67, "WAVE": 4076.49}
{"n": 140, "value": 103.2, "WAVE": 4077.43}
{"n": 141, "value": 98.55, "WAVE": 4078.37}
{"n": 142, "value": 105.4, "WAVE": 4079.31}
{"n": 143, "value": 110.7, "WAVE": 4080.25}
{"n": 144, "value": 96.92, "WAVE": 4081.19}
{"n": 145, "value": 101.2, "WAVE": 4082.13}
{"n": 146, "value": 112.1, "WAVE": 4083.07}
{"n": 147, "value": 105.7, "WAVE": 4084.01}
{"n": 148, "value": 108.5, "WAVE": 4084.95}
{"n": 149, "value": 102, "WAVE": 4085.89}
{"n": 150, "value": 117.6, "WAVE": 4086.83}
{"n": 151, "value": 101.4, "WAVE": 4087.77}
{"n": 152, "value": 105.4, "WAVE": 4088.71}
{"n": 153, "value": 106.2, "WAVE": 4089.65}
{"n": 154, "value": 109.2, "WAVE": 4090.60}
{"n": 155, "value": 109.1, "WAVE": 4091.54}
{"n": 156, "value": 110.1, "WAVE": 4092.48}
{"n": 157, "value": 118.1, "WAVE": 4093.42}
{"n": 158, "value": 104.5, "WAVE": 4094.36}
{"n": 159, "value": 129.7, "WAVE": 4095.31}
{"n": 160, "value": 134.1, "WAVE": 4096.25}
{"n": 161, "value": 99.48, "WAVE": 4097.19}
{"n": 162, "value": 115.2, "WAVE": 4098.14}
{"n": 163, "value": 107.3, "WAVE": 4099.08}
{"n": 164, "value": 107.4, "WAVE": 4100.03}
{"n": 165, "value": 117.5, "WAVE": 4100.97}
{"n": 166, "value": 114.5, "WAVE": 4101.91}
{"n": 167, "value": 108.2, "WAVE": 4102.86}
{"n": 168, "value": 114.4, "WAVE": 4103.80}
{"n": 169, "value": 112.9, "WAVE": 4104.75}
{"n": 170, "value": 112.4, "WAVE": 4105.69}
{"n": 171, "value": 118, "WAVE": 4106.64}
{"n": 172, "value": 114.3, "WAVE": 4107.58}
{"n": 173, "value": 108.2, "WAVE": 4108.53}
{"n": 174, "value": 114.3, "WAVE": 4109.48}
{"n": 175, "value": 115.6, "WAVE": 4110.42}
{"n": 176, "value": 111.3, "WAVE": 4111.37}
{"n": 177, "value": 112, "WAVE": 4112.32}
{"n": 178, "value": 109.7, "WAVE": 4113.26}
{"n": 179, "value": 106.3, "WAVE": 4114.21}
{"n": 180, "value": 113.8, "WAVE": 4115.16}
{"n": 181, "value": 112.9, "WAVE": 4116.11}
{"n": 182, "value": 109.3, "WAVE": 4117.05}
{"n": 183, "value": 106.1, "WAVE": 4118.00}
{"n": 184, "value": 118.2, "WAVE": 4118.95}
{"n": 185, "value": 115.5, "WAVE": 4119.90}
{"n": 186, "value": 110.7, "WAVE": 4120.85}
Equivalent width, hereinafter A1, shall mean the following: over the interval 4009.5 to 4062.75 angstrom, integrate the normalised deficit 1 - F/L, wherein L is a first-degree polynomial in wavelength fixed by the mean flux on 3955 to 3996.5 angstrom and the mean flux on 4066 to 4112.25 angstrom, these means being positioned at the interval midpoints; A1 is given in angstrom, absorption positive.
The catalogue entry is 6.0 angstrom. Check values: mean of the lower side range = 111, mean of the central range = 97.2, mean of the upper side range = 108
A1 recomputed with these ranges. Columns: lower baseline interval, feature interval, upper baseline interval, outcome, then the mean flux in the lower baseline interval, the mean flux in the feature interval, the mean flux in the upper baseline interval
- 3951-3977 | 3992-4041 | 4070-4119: 5.38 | 113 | 99.3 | 109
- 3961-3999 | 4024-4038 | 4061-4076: 1.06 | 110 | 96.1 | 99.7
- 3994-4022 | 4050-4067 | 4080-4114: 1.46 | 101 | 97.3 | 111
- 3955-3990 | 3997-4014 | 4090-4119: 1.84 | 112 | 99.9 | 113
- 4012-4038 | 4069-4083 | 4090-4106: 0.89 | 98.3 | 102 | 113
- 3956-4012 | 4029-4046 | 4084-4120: 2.11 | 108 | 96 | 112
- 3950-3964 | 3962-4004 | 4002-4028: -0.72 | 113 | 109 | 99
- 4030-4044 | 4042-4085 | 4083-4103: 1.80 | 96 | 98.8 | 111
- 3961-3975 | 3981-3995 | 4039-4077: 0.43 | 115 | 107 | 97.2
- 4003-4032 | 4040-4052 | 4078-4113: 1.10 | 98.7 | 93.6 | 111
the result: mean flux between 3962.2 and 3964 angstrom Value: 118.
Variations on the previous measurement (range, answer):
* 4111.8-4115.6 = 110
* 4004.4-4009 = 97.5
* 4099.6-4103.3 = 112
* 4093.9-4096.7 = 123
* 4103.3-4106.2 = 113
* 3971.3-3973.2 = 114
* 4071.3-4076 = 102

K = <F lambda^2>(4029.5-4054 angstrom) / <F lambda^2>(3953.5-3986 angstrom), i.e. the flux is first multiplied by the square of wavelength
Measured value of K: 0.89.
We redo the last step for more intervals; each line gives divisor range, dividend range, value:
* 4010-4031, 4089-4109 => 1.19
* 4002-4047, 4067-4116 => 1.15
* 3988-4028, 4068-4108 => 1.11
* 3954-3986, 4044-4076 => 0.92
